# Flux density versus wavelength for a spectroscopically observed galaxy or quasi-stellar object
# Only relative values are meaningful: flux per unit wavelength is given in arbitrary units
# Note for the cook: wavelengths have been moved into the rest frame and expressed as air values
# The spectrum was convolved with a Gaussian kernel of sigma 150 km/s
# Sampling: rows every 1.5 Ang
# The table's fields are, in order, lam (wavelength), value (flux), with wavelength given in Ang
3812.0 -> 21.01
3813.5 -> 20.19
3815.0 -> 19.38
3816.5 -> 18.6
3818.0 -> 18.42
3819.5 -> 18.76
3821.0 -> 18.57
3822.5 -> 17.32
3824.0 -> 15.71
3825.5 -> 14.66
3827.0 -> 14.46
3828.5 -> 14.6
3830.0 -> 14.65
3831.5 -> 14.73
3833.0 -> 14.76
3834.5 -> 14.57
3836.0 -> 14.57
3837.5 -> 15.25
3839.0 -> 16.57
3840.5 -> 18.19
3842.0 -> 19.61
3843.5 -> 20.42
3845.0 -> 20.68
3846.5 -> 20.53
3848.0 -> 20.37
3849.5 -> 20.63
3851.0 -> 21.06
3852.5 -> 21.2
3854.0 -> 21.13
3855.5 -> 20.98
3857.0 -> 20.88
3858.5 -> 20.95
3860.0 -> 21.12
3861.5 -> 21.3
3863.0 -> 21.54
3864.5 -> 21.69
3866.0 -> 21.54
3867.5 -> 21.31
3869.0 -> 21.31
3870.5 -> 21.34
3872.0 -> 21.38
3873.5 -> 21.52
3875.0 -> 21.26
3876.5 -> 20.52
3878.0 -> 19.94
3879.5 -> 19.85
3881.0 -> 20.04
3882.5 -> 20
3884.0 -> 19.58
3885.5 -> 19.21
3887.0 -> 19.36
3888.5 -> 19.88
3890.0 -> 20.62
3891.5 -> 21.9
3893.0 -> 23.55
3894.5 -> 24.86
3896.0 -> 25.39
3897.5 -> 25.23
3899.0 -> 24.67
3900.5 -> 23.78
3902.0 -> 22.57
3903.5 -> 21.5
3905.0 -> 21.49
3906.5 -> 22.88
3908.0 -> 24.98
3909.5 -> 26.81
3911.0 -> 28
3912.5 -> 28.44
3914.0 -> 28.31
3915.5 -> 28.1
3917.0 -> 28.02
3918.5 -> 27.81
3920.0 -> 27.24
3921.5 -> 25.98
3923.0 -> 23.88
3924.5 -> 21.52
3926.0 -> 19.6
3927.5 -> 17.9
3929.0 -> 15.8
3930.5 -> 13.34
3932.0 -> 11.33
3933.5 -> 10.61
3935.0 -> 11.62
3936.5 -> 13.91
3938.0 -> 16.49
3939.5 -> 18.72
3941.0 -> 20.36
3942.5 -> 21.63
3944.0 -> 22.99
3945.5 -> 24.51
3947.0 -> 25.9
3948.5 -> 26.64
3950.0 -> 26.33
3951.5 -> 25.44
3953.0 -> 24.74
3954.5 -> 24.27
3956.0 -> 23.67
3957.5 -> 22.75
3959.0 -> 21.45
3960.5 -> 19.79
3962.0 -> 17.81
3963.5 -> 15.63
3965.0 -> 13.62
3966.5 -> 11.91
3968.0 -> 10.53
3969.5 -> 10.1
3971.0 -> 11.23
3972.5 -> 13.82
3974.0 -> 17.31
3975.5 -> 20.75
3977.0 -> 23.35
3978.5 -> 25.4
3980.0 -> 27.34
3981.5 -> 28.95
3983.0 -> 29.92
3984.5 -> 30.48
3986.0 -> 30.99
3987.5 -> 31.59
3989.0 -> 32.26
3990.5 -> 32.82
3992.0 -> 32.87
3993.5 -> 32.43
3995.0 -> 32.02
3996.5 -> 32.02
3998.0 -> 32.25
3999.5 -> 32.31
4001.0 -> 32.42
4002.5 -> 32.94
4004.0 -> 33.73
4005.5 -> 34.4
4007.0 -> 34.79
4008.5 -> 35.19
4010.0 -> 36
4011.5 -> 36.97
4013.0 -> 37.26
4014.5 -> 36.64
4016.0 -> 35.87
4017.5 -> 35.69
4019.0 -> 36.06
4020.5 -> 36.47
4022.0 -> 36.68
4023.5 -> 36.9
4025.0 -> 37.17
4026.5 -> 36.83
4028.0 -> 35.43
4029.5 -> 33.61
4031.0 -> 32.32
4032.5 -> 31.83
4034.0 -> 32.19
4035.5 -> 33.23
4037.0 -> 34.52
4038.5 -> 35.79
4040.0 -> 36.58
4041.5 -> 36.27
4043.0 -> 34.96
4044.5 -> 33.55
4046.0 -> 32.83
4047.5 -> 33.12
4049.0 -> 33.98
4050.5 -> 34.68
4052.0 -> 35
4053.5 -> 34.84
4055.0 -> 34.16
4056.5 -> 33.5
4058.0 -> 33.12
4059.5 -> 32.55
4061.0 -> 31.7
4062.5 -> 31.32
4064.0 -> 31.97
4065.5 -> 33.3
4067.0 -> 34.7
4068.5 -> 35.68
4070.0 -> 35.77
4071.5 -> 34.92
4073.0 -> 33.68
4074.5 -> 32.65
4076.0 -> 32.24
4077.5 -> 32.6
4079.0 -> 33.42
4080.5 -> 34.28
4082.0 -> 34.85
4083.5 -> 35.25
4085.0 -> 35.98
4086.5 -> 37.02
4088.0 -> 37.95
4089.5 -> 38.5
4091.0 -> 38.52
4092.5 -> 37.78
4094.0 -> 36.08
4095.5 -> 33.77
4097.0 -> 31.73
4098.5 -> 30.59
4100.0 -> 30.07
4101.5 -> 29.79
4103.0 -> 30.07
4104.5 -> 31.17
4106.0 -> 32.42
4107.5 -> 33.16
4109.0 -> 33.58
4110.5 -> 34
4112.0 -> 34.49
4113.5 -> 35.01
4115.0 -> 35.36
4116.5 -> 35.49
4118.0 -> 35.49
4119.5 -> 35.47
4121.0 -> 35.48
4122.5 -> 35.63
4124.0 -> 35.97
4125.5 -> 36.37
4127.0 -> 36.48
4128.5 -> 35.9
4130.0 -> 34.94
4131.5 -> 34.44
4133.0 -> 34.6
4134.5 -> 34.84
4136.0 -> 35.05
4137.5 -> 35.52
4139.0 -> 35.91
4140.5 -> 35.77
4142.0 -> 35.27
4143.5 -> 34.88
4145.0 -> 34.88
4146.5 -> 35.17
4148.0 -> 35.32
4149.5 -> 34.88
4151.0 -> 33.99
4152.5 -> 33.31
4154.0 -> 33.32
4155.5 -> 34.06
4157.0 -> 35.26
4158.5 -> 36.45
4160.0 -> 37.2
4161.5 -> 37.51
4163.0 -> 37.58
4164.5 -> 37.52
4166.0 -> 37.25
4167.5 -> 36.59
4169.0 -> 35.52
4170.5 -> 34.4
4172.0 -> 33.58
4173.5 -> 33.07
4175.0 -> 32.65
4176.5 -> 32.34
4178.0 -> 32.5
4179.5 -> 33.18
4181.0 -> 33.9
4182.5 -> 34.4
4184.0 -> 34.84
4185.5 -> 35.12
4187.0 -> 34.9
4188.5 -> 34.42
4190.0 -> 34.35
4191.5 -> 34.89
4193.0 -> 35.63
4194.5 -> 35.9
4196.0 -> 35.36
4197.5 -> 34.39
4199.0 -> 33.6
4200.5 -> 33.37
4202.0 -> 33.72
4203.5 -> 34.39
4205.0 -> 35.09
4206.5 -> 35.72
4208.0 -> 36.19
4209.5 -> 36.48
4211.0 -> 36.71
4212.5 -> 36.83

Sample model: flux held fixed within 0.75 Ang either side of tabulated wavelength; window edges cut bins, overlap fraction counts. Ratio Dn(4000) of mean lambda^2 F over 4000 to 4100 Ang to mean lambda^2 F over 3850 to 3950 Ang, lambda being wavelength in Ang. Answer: 1.7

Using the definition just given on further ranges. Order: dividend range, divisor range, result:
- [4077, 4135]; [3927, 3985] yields 1.89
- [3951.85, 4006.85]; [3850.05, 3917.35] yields 1.18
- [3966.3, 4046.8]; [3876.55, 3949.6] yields 1.49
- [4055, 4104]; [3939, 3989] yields 1.63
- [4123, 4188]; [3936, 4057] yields 1.31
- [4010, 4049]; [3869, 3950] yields 1.71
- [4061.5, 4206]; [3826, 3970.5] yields 1.90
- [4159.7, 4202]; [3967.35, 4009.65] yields 1.38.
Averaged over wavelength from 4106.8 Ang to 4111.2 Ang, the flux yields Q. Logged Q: 33.6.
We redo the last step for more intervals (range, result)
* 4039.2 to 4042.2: 36.4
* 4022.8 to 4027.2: 37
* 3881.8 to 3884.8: 19.8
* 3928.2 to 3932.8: 13.5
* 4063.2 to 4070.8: 34.3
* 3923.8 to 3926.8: 20.5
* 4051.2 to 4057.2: 34.4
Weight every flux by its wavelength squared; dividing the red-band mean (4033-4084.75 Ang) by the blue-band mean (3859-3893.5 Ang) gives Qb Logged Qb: 1.8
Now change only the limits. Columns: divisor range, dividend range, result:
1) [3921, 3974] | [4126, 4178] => 2.08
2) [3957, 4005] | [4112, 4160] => 1.53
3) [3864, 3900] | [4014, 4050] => 1.75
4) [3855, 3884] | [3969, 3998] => 1.34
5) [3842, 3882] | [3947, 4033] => 1.45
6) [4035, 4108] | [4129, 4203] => 1.07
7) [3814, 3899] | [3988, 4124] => 1.93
